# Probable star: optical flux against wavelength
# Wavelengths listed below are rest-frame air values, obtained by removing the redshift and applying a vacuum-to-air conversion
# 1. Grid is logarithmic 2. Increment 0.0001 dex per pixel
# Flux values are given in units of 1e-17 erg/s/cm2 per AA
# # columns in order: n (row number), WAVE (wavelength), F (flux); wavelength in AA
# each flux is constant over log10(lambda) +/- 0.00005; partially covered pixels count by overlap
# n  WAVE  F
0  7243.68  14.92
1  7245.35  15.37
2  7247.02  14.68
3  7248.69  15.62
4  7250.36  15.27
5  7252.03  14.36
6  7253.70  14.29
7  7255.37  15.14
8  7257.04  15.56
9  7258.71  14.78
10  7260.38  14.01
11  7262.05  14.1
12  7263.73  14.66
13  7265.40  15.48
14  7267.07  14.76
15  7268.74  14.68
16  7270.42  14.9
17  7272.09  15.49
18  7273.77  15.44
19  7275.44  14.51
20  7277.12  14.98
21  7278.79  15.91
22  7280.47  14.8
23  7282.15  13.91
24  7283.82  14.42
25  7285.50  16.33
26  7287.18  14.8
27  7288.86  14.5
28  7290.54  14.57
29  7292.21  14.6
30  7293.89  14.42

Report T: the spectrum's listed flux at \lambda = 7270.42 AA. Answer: 14.9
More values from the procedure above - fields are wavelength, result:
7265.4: 15.48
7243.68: 14.92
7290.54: 14.57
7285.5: 16.33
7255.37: 15.14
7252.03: 14.36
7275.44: 14.51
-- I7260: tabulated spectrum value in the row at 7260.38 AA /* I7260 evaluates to 14.01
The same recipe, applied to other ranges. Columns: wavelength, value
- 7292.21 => 14.6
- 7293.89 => 14.42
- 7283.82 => 14.42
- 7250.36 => 15.27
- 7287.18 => 14.8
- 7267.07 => 14.76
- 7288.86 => 14.5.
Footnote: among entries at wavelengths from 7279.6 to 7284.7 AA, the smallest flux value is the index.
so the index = 13.91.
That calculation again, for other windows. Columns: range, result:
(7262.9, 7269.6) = 14.66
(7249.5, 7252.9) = 14.36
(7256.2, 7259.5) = 14.78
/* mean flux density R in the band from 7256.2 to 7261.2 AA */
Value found 14.8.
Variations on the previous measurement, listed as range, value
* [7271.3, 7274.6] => 15.4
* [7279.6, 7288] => 14.8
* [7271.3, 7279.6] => 15.3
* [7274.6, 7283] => 14.8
